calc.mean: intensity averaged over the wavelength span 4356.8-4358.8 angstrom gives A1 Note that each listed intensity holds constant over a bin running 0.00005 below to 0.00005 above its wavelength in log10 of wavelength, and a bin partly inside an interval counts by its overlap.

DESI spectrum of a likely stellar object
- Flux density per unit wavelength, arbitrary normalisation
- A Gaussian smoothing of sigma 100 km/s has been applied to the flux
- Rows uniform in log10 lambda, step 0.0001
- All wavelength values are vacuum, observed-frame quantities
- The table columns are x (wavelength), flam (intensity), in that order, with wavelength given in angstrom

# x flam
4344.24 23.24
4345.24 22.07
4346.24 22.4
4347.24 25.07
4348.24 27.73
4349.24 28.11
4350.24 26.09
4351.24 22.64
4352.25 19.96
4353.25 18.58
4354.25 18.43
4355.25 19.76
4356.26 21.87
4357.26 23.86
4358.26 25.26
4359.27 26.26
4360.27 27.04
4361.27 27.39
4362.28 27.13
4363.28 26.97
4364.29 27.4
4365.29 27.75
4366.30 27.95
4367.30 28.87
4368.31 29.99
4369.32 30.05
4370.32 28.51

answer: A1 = 24.6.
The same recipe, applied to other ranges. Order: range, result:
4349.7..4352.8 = 22.9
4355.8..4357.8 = 23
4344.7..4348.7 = 24.3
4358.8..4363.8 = 27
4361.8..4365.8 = 27.3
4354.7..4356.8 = 20.8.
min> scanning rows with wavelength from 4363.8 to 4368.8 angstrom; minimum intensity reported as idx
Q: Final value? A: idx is 27.4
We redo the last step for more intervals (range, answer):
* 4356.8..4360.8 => 23.86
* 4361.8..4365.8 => 26.97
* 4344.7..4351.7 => 22.07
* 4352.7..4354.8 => 18.43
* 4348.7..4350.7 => 26.09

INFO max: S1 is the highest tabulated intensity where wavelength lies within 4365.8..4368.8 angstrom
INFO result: 29.99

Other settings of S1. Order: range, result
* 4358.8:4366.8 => 27.95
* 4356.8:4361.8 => 27.39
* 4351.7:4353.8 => 19.96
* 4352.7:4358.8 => 25.26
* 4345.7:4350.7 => 28.11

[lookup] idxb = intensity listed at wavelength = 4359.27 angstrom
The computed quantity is 26.26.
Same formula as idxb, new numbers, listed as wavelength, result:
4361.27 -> 27.39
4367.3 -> 28.87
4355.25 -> 19.76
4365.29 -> 27.75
